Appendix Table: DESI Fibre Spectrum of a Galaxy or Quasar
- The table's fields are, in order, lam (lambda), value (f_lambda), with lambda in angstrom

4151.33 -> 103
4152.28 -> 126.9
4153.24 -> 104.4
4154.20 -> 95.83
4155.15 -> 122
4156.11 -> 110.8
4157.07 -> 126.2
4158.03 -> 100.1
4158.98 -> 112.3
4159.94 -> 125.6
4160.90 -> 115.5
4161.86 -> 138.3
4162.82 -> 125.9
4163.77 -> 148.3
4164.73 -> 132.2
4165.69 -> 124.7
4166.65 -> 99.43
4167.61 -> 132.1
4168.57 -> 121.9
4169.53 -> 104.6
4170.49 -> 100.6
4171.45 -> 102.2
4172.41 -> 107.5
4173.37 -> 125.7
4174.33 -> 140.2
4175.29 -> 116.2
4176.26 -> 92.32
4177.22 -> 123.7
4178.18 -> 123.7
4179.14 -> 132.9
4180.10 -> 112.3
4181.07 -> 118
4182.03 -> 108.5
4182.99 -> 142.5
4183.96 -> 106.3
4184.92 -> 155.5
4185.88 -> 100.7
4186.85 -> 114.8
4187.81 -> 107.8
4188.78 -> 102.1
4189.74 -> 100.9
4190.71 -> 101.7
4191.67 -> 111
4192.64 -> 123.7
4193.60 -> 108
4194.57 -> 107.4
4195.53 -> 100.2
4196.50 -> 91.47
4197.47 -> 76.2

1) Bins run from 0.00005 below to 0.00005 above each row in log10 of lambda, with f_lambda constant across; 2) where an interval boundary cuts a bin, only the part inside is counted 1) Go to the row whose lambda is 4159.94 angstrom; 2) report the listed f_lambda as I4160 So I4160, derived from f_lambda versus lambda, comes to 125.6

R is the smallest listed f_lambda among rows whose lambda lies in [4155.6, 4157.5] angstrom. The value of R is 110.8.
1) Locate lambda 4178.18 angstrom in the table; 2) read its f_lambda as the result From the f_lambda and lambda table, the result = 123.7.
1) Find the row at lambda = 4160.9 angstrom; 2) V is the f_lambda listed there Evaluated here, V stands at 115.5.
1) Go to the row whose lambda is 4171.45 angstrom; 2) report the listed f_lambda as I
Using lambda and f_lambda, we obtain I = 102.2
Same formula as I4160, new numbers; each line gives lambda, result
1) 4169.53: 104.6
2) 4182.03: 108.5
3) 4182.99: 142.5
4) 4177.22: 123.7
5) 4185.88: 100.7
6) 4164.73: 132.2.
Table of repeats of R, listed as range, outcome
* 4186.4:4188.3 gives 107.8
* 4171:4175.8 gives 102.2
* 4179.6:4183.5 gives 108.5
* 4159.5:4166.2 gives 115.5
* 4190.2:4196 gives 100.2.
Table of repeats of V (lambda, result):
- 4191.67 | 111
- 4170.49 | 100.6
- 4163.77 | 148.3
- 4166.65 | 99.43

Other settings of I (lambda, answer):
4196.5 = 91.47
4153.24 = 104.4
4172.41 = 107.5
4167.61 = 132.1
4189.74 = 100.9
